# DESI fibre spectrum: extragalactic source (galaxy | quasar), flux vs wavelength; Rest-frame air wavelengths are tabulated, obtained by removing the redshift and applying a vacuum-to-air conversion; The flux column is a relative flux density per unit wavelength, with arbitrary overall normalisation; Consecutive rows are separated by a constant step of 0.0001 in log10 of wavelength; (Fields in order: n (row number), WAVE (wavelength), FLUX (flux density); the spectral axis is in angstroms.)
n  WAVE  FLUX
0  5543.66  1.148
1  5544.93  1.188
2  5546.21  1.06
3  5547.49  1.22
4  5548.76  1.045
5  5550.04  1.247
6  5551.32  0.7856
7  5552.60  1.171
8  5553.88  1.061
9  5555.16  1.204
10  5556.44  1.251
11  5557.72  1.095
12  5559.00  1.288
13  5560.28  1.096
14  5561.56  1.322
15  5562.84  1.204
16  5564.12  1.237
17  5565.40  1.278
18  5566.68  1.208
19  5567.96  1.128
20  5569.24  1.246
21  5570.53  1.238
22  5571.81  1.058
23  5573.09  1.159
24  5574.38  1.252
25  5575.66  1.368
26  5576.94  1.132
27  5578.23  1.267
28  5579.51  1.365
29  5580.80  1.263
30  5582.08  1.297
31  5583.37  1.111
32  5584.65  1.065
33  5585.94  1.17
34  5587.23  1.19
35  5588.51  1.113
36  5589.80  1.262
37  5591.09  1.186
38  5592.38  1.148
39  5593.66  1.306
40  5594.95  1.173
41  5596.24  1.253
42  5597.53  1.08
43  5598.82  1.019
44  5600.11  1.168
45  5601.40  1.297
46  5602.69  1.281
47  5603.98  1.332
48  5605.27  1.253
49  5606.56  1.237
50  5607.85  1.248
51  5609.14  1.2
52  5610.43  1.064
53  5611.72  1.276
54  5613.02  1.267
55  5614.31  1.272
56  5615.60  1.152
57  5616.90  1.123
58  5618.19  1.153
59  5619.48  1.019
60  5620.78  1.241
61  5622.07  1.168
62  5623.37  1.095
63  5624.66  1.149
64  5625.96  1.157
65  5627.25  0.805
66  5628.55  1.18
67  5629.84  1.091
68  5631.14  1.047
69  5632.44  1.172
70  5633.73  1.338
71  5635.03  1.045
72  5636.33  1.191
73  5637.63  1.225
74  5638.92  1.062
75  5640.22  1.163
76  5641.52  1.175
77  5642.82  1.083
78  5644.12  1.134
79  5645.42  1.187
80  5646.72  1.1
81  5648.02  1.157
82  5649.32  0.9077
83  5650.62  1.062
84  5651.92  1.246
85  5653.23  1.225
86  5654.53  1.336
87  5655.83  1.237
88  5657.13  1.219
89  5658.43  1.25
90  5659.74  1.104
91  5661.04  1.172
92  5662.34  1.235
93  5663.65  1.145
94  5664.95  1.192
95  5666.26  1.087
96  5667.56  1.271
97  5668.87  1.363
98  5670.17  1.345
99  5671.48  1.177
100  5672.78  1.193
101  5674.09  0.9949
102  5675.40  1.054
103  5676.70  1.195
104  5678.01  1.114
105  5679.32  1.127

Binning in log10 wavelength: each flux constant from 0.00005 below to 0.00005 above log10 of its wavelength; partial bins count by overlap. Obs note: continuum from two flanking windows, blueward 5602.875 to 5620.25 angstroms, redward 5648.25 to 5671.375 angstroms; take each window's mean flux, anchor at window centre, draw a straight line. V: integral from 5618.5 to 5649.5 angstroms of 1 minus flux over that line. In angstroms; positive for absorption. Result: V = 2.0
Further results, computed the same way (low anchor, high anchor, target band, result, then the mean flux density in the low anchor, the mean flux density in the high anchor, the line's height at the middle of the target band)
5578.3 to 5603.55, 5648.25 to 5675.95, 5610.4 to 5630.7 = 0.9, 1.2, 1.18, 1.19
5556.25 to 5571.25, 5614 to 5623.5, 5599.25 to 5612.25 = -0.7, 1.21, 1.15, 1.17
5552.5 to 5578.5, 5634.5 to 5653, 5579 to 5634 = -0.8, 1.2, 1.13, 1.16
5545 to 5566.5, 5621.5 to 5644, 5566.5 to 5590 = -1.1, 1.16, 1.13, 1.15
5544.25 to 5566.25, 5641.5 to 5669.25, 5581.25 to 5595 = -0.2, 1.16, 1.17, 1.17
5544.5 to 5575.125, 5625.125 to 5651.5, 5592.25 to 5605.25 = -0.8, 1.17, 1.12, 1.14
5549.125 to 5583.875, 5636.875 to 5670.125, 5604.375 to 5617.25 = -0.3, 1.2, 1.18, 1.19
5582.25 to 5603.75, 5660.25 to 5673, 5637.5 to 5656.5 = 0.9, 1.18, 1.22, 1.21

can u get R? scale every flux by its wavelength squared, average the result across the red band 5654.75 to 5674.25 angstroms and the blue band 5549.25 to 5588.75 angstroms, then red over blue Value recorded 1.05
